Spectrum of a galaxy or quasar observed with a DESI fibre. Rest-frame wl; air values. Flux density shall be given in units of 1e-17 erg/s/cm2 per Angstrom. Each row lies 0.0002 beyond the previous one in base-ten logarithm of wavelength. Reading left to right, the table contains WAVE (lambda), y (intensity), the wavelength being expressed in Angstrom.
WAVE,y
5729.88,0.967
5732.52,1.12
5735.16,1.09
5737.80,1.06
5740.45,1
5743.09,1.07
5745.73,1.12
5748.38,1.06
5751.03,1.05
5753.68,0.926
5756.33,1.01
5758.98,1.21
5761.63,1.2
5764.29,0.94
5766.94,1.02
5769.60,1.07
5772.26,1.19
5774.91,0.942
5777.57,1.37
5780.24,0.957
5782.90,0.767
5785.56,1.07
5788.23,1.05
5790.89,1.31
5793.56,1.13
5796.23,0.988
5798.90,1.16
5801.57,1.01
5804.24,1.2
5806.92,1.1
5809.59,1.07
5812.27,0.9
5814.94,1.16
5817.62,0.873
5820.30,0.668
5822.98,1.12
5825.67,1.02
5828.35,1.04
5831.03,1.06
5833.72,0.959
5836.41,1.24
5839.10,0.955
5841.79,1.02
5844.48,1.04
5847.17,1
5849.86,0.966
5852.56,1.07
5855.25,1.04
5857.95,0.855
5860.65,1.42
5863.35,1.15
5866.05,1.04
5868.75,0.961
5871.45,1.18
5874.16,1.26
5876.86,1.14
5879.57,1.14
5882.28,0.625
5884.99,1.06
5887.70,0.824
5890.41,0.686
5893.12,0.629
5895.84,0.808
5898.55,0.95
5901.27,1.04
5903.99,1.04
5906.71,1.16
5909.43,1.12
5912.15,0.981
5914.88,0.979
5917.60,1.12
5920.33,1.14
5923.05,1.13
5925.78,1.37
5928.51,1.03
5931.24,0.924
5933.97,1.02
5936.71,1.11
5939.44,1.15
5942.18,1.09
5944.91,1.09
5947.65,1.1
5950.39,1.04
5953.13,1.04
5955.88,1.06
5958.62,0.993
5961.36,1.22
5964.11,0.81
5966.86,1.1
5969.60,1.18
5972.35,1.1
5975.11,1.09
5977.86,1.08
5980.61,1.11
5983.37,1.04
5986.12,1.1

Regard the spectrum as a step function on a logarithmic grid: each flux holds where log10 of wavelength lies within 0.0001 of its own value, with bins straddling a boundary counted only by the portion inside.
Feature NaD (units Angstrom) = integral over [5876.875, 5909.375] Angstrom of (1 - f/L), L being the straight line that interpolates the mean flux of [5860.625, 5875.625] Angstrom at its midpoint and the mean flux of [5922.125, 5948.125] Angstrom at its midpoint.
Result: 5.9 Angstrom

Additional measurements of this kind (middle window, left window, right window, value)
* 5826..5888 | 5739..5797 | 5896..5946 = 1.28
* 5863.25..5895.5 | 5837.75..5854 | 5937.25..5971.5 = 2.07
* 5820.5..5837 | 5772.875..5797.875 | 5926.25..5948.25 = 0.52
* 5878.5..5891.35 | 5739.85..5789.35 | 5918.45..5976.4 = 2.49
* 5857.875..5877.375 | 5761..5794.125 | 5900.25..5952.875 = -1.12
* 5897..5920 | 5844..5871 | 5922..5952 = 0.67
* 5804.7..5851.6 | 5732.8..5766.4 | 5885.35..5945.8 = 1.18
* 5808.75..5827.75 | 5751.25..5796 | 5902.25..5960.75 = 1.78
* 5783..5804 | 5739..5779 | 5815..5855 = -0.84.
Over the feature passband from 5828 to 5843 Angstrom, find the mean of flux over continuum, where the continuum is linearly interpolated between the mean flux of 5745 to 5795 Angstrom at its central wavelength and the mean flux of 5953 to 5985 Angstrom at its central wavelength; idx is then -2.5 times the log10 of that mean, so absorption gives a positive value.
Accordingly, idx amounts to 0.03 mag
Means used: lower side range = 1.07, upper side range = 1.07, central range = 1.05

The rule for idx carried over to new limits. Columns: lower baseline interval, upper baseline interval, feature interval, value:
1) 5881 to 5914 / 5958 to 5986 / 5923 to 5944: -0.11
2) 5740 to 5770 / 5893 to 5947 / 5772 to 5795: -0.03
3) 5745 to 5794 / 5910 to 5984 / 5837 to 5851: 0.07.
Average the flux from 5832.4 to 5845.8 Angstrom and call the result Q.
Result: 1.04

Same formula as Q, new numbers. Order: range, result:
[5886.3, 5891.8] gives 0.757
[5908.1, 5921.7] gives 1.07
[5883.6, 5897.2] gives 0.801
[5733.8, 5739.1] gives 1.08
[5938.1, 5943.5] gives 1.12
